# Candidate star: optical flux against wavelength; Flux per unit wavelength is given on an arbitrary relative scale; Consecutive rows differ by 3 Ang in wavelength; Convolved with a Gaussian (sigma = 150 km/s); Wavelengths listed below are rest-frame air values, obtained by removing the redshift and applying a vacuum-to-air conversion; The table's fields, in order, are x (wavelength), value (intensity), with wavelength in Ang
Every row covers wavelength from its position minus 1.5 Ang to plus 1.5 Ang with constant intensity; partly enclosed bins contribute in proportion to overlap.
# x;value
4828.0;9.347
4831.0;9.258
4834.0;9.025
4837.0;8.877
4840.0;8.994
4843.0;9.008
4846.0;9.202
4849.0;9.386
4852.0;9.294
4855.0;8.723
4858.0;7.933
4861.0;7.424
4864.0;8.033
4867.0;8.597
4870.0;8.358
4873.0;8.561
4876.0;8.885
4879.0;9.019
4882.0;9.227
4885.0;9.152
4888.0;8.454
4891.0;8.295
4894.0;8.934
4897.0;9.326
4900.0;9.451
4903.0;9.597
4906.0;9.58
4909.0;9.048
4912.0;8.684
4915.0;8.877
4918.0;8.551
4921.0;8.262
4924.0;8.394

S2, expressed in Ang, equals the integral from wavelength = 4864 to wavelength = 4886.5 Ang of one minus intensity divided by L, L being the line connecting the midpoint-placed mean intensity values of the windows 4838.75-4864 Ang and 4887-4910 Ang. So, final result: 0.33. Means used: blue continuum 8.7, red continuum 9.1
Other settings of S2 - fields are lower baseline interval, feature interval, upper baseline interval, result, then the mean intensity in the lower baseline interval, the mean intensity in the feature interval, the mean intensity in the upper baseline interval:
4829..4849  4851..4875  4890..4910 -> 2.04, 9.09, 8.36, 9.2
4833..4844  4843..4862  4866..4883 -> 0.37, 8.97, 8.72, 8.77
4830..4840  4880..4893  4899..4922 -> 0.32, 9.03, 8.8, 9.01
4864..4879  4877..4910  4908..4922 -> -1.75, 8.59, 9.1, 8.69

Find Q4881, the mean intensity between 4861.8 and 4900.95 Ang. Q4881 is 8.76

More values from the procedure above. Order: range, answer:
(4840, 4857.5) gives 9.04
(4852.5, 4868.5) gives 8.21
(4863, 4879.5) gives 8.57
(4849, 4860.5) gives 8.64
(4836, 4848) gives 9.04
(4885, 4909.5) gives 9.09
